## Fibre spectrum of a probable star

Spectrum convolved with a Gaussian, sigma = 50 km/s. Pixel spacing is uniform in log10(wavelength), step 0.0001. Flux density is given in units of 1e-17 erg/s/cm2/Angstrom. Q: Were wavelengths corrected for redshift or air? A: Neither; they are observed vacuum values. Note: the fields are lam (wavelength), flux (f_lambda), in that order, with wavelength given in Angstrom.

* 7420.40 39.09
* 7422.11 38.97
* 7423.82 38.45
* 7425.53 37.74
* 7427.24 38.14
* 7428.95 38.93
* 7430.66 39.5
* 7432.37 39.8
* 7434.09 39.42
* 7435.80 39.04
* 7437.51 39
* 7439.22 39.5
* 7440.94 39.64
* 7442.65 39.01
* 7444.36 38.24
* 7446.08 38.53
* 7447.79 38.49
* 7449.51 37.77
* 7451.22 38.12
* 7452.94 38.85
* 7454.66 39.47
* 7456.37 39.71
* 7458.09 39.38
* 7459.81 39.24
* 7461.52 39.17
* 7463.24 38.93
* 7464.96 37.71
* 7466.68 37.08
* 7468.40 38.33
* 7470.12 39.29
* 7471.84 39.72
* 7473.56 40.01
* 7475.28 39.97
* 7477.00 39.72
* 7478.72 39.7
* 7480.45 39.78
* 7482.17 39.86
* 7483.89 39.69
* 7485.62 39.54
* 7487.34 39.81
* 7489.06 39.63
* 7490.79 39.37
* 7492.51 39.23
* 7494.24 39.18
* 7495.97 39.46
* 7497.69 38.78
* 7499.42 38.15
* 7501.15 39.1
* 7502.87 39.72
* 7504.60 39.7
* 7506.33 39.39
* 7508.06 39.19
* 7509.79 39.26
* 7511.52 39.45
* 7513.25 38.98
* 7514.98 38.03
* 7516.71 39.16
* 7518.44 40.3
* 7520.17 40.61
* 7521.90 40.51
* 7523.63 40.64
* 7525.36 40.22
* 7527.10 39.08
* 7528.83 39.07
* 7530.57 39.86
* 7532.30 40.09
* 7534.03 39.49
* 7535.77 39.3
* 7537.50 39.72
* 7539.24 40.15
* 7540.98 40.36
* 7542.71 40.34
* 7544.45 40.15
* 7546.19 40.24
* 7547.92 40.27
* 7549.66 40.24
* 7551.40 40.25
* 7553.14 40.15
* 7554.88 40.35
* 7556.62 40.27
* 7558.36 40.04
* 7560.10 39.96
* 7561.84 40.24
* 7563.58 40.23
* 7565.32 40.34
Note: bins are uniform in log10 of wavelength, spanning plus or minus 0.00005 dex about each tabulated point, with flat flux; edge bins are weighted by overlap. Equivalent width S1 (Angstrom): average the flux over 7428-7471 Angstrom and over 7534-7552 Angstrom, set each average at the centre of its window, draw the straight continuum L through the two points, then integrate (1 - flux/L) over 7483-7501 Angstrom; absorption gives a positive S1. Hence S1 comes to 0.06 Angstrom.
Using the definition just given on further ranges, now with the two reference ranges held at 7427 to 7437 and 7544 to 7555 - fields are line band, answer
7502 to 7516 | 0.2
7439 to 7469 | 0.5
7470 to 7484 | -0.1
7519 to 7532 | 0.0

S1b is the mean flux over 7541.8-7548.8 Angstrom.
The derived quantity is 40.3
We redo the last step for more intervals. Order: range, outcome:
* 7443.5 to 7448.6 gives 38.4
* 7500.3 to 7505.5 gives 39.5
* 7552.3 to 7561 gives 40.2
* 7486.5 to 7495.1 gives 39.4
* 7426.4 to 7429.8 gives 38.5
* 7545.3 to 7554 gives 40.2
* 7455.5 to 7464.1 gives 39.3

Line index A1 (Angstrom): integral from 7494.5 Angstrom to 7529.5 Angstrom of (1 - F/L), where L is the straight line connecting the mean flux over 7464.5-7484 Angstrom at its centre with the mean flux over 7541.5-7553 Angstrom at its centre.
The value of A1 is 0.3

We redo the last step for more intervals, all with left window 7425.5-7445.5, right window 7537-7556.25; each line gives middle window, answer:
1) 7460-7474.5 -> 0.2 Angstrom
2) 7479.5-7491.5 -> 0.0 Angstrom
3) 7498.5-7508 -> 0.1 Angstrom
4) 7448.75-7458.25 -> 0.1 Angstrom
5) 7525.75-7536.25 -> 0.1 Angstrom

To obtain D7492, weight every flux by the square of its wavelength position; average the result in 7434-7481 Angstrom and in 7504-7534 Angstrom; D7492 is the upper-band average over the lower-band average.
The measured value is 1.03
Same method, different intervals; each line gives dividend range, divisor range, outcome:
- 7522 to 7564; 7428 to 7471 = 1.06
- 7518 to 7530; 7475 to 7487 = 1.02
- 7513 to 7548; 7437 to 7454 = 1.05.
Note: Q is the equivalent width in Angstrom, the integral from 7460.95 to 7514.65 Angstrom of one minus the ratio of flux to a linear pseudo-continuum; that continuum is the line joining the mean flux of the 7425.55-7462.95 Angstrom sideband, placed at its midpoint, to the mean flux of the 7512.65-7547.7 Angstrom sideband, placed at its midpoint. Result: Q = 0.23 Angstrom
